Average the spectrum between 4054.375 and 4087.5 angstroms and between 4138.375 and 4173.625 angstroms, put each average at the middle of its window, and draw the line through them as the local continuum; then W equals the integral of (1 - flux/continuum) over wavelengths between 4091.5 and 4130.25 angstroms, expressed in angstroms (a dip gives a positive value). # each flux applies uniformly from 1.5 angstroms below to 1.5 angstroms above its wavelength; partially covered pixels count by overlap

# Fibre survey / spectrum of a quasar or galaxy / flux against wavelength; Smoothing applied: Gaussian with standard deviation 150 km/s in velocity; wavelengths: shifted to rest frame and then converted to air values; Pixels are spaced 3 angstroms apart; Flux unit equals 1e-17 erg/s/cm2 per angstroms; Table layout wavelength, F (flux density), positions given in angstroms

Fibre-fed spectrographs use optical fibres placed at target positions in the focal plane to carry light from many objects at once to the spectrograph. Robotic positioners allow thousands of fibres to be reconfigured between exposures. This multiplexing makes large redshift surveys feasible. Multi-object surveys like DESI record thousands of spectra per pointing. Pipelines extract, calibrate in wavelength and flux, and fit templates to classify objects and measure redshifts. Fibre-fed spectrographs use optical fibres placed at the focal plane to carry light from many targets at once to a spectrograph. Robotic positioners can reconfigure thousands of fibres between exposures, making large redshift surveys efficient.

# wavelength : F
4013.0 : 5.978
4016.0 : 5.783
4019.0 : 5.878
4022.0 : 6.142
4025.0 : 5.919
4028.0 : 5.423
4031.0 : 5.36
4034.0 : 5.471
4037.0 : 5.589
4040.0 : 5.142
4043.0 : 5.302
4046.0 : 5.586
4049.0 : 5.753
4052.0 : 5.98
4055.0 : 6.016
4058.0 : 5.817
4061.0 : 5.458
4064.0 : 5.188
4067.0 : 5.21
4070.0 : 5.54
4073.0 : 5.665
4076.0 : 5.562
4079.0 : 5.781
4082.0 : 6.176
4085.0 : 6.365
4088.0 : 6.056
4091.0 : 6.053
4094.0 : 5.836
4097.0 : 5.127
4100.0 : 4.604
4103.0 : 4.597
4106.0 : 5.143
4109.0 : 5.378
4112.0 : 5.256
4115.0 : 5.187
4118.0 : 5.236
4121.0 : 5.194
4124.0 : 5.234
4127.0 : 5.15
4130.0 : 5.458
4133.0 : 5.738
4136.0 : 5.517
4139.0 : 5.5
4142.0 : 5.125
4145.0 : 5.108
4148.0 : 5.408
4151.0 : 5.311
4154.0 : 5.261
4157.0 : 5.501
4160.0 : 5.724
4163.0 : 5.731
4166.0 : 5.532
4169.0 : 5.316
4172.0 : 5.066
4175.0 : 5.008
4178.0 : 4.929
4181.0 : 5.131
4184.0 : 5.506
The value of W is 2.5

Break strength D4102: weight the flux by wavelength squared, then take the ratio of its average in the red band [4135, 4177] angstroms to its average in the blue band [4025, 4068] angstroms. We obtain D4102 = 1.02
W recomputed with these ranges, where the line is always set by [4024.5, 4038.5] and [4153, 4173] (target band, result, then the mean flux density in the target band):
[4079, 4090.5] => -1.32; 6.13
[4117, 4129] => 0.59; 5.21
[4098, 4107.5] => 1.20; 4.8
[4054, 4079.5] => -0.26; 5.57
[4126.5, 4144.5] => 0.21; 5.41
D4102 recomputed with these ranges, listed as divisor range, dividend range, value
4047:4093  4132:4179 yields 0.97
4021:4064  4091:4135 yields 0.97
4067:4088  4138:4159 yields 0.95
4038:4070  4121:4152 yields 1.00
